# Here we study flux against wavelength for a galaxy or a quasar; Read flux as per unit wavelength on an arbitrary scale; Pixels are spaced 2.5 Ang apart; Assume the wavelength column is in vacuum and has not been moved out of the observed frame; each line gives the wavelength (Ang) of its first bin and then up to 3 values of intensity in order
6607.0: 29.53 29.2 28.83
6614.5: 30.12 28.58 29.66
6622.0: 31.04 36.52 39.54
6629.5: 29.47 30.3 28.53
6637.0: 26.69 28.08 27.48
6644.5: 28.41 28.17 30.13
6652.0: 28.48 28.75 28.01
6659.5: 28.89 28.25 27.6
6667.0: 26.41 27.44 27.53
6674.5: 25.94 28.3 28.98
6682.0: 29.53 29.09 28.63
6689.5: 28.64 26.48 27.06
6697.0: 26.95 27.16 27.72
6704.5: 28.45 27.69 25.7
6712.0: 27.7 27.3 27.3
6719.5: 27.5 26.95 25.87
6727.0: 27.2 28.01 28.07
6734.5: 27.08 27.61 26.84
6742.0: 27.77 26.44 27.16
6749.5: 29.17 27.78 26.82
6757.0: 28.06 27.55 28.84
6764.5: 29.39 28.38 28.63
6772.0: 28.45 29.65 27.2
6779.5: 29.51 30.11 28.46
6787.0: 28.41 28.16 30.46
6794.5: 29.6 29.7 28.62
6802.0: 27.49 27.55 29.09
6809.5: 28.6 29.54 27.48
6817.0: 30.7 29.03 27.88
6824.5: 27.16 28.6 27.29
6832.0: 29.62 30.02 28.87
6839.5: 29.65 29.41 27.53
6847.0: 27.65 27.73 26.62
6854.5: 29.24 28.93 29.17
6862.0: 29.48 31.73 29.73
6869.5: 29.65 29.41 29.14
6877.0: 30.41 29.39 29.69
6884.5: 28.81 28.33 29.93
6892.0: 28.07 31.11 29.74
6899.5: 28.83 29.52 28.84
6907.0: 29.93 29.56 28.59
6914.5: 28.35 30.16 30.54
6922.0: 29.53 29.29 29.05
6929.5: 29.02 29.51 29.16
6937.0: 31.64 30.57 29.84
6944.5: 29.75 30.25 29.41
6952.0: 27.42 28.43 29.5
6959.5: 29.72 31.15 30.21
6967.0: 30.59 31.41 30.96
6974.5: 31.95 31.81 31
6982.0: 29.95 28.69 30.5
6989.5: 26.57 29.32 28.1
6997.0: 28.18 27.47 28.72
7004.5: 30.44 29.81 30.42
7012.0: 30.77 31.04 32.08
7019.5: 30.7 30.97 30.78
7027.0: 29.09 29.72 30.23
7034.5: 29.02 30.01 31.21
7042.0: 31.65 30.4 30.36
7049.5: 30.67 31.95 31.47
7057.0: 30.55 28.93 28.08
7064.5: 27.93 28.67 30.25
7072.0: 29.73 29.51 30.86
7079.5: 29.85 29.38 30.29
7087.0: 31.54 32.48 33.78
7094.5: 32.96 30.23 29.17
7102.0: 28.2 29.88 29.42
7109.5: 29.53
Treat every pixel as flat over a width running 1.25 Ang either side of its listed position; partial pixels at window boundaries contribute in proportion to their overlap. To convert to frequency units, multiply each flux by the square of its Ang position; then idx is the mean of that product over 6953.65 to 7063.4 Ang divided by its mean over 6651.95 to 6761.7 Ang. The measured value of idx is 1.2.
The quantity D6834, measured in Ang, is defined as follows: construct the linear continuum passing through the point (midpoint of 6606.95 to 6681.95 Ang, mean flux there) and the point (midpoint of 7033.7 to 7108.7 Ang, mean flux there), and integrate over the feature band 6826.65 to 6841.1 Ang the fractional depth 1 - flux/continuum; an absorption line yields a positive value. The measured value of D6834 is 0.30 Ang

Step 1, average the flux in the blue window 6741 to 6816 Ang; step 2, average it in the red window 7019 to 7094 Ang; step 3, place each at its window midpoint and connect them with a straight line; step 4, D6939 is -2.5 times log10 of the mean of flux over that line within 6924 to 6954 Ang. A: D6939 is 0.00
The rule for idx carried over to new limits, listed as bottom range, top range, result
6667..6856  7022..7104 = 1.17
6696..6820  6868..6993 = 1.11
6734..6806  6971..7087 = 1.14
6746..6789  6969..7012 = 1.11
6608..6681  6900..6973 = 1.11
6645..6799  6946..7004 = 1.14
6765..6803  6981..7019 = 1.09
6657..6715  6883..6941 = 1.14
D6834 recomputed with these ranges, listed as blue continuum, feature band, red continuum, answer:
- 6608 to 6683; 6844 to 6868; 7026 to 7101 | 0.8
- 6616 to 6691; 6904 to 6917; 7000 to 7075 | 0.3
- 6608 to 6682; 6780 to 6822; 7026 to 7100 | 1.0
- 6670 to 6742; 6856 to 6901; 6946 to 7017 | -0.9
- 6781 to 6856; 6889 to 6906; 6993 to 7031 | -0.1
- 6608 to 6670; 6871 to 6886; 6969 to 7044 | 0.2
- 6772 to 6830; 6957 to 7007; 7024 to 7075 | -0.3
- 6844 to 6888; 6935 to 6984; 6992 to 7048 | -1.0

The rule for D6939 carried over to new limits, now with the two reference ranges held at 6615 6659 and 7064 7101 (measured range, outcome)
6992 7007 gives 0.06 mag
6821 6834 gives 0.07 mag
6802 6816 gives 0.06 mag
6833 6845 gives 0.03 mag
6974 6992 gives 0.01 mag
